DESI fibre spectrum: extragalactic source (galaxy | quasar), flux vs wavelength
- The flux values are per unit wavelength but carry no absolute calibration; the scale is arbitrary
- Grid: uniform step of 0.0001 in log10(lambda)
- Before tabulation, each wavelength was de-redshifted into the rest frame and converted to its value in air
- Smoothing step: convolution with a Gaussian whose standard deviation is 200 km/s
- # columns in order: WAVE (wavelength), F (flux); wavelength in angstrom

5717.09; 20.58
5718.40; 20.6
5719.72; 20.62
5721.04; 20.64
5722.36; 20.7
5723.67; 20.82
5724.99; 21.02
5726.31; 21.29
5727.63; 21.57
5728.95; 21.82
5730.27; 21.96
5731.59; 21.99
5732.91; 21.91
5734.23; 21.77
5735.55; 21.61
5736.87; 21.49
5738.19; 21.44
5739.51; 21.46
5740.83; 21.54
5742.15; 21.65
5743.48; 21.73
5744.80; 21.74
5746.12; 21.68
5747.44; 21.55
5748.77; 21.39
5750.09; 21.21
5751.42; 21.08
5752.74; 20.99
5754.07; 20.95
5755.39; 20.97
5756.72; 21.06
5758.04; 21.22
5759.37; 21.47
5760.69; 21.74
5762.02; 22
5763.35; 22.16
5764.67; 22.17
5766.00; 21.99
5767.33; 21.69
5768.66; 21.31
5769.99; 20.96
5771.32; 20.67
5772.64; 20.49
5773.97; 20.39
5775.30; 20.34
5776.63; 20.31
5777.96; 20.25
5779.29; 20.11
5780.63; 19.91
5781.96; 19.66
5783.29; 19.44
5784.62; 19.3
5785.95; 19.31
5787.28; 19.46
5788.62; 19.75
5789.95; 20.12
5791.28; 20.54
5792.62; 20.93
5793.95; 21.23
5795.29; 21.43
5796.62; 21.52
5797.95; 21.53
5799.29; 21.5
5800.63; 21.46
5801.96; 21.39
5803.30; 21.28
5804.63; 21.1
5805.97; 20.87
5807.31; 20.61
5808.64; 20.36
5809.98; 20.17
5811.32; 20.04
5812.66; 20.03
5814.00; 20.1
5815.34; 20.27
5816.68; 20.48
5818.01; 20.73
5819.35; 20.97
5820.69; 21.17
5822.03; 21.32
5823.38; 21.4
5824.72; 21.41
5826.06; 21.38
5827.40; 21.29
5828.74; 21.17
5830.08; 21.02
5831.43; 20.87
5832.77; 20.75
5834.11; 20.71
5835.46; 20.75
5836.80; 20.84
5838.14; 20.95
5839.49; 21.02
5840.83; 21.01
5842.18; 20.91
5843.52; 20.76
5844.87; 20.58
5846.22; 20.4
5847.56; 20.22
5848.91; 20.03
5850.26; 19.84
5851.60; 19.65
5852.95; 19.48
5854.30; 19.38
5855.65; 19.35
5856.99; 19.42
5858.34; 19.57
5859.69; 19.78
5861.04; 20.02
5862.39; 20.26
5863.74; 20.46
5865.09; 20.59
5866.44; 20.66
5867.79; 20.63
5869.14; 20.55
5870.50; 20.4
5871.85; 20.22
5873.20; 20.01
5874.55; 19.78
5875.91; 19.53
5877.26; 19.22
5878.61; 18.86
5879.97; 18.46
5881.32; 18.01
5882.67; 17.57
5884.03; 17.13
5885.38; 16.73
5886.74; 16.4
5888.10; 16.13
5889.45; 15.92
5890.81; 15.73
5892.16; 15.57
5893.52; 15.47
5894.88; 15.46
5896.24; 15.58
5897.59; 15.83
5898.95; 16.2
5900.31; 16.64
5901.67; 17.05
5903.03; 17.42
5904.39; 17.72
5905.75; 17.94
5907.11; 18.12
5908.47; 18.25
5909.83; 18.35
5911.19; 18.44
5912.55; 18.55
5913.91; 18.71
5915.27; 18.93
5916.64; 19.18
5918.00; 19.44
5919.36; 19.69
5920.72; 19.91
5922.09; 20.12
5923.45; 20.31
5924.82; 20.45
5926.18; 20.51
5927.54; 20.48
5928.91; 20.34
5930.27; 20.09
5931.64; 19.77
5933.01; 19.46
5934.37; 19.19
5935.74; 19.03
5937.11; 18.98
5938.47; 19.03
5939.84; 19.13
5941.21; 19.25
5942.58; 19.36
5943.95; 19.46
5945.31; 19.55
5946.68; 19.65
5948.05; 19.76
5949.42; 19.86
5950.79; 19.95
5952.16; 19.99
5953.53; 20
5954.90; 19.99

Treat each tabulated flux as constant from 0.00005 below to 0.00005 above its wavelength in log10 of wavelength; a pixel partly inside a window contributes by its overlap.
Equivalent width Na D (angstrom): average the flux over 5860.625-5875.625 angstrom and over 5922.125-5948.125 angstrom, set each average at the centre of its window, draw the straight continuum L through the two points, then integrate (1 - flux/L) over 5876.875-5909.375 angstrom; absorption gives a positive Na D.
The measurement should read 5.0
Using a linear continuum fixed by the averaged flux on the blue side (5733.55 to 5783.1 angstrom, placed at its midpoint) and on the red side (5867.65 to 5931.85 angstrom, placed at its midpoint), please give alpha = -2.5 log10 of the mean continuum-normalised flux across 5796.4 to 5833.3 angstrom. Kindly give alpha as -0.05 mag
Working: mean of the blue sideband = 21.2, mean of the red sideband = 18.3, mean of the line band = 20.9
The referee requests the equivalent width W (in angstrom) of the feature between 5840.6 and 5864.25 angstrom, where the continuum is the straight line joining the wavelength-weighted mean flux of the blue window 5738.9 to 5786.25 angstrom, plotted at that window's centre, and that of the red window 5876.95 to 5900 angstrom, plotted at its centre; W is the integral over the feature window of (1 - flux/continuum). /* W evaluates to -2.8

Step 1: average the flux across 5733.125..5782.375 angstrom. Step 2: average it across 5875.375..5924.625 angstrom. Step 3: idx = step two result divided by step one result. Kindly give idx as 0.84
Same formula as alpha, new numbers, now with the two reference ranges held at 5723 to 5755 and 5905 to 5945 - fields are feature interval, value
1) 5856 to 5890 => 0.049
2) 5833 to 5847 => -0.025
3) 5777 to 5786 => 0.066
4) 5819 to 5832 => -0.037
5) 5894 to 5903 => 0.209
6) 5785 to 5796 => 0.030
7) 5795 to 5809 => -0.024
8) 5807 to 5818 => 0.018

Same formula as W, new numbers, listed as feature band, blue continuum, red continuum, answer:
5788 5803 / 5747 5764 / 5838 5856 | -0.1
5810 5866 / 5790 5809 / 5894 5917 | -2.0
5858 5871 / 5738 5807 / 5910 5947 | -0.1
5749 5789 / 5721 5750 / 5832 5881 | 0.7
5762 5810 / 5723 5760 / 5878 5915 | -1.3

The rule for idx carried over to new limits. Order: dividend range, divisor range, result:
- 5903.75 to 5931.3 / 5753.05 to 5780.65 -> 0.92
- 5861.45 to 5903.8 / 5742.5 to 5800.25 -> 0.86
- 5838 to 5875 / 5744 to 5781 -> 0.96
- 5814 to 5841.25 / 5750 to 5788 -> 1.01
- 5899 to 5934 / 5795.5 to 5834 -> 0.91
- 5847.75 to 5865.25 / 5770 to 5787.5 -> 0.99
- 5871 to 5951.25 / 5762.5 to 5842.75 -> 0.89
